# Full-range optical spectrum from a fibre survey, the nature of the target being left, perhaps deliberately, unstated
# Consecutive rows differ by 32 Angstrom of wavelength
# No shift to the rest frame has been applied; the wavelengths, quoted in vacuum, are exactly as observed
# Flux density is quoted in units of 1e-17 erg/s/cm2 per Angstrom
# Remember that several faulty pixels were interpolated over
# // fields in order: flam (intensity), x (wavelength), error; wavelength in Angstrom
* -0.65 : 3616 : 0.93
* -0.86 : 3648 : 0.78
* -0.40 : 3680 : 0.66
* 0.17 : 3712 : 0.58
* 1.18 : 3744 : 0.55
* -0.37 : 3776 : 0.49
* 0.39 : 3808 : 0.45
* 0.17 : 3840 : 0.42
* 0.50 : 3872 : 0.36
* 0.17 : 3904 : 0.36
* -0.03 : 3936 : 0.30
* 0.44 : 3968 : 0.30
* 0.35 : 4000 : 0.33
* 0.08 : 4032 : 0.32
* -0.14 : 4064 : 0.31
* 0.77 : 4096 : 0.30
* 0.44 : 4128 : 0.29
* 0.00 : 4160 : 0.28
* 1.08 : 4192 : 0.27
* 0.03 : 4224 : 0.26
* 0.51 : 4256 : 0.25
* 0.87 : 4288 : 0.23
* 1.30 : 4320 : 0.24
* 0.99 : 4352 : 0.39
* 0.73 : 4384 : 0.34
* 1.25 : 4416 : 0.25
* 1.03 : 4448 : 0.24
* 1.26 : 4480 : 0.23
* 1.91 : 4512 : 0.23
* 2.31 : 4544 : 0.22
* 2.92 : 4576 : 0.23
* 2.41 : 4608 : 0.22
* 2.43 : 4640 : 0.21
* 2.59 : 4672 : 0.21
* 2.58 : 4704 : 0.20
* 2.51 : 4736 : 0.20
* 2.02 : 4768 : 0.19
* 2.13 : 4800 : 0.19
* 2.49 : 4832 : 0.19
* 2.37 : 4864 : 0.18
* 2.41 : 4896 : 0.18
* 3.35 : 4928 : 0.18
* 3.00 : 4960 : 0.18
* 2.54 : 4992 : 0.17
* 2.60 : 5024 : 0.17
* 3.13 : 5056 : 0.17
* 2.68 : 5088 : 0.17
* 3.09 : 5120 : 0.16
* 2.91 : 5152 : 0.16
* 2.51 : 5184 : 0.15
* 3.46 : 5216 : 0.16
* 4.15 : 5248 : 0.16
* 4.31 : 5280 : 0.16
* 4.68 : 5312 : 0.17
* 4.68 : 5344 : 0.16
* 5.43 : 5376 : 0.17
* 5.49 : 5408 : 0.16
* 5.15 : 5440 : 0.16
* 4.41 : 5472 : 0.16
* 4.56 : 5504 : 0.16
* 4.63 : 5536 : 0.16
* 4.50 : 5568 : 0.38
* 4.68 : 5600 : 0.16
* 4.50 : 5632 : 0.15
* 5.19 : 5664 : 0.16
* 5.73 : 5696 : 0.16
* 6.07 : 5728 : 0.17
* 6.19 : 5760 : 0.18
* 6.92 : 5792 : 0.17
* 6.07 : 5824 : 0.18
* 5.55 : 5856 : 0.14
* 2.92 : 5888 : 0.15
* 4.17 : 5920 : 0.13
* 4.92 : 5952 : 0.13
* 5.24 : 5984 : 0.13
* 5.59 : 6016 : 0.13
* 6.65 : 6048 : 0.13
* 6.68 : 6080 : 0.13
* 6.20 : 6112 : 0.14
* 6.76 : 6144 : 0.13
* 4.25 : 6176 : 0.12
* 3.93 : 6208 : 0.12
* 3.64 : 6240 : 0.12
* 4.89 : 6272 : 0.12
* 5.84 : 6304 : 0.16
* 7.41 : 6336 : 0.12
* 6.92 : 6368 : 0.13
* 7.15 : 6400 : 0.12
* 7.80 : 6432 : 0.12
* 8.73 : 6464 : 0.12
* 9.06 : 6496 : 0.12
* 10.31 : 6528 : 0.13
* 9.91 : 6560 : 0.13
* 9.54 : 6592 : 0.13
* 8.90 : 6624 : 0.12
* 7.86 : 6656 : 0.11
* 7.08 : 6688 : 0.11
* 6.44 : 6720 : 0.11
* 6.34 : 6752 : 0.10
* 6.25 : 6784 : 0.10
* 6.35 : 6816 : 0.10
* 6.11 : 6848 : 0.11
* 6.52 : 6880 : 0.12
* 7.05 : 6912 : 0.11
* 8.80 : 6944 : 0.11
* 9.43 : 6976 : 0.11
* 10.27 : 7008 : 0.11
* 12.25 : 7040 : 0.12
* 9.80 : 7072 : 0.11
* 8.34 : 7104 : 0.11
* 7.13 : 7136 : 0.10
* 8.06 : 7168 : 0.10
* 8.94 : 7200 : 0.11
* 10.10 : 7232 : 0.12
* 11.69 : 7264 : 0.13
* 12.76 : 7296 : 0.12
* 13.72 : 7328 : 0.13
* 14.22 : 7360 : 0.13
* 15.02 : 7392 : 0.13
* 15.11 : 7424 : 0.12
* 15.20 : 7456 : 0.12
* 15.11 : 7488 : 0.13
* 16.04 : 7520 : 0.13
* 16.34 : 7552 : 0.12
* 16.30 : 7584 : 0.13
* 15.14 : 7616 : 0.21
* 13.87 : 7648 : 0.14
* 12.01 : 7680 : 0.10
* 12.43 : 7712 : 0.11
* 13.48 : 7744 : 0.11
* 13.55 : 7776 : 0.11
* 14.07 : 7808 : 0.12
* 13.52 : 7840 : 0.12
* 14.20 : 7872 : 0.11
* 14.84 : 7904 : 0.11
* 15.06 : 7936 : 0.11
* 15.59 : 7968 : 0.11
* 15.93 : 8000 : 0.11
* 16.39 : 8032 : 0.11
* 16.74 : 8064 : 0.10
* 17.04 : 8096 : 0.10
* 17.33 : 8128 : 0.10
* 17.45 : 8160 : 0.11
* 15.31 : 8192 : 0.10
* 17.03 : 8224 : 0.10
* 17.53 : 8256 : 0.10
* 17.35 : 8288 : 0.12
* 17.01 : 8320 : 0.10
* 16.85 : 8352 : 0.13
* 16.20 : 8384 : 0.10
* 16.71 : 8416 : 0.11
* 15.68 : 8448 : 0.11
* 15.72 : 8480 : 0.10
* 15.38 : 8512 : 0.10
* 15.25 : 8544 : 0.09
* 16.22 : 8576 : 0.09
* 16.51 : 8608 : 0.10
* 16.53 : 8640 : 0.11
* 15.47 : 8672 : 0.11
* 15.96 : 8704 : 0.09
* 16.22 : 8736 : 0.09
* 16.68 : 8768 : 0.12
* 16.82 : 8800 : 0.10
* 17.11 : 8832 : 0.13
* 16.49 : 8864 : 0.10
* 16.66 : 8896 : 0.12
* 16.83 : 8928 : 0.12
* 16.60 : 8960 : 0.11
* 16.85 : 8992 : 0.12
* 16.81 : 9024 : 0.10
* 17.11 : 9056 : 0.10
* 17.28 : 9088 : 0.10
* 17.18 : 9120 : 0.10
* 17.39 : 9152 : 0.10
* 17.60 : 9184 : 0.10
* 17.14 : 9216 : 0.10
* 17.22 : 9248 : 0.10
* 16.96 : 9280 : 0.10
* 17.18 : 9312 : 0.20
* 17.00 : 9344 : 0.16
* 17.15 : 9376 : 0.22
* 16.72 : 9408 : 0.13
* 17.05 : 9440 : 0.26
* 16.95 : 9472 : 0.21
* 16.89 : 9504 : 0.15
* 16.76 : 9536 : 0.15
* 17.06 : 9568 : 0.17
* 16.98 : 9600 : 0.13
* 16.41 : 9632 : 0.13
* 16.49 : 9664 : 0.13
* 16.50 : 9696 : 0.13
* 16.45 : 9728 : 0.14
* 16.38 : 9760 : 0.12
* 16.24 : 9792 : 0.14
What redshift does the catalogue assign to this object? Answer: 0.00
